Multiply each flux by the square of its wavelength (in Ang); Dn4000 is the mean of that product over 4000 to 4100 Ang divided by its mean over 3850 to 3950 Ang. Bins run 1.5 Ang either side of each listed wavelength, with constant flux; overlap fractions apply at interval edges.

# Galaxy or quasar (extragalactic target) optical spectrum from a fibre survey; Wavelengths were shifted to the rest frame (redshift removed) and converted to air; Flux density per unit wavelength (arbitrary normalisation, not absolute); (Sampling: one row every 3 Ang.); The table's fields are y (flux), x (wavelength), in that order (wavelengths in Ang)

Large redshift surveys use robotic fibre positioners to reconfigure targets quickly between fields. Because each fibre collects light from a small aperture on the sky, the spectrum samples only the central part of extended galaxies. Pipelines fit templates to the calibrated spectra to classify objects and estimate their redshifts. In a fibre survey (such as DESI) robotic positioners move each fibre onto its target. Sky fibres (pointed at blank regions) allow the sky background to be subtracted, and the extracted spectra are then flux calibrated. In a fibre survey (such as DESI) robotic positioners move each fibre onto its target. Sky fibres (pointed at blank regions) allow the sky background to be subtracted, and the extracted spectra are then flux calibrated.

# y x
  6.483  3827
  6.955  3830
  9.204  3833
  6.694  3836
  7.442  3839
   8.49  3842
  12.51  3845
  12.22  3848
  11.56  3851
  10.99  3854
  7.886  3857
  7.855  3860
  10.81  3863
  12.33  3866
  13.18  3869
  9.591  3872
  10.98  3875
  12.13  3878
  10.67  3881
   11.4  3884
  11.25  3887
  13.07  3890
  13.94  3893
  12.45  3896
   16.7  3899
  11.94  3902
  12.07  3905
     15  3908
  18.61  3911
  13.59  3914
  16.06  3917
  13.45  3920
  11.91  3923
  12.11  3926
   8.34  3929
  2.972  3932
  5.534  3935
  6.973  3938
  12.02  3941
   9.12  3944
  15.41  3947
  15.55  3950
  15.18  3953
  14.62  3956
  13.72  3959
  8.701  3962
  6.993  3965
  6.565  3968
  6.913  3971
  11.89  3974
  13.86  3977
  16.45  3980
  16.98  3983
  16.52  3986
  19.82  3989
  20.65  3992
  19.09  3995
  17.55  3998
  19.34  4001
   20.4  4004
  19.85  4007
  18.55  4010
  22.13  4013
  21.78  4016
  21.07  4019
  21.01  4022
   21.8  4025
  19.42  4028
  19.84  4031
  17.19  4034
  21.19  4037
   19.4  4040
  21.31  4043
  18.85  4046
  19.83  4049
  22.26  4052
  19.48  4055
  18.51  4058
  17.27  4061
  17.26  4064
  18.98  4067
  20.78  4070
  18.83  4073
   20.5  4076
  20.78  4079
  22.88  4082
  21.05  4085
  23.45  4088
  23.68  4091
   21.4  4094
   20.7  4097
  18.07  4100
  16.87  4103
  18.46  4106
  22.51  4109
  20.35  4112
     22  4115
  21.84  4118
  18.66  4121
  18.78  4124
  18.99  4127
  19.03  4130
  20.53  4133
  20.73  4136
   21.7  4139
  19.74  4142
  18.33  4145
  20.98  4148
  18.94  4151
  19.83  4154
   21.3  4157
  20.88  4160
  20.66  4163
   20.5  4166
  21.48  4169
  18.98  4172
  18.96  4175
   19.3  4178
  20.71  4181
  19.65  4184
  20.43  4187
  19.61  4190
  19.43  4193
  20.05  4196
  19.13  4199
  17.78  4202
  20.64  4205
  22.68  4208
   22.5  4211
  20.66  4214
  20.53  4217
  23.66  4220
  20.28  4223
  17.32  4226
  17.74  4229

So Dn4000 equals 1.88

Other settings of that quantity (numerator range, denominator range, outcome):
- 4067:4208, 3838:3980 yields 1.97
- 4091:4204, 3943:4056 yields 1.25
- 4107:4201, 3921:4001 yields 1.74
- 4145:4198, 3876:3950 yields 1.90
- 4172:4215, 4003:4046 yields 1.07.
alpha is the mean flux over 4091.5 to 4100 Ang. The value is 20.8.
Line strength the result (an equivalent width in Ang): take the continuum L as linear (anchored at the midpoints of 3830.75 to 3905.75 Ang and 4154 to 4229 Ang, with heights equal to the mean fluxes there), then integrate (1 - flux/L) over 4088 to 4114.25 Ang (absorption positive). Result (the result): -4.2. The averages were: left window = 11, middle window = 20.5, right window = 20.2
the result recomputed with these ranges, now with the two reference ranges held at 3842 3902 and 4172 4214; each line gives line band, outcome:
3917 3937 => 5.32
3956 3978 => 6.31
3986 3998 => -3.58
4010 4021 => -4.18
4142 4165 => -1.33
